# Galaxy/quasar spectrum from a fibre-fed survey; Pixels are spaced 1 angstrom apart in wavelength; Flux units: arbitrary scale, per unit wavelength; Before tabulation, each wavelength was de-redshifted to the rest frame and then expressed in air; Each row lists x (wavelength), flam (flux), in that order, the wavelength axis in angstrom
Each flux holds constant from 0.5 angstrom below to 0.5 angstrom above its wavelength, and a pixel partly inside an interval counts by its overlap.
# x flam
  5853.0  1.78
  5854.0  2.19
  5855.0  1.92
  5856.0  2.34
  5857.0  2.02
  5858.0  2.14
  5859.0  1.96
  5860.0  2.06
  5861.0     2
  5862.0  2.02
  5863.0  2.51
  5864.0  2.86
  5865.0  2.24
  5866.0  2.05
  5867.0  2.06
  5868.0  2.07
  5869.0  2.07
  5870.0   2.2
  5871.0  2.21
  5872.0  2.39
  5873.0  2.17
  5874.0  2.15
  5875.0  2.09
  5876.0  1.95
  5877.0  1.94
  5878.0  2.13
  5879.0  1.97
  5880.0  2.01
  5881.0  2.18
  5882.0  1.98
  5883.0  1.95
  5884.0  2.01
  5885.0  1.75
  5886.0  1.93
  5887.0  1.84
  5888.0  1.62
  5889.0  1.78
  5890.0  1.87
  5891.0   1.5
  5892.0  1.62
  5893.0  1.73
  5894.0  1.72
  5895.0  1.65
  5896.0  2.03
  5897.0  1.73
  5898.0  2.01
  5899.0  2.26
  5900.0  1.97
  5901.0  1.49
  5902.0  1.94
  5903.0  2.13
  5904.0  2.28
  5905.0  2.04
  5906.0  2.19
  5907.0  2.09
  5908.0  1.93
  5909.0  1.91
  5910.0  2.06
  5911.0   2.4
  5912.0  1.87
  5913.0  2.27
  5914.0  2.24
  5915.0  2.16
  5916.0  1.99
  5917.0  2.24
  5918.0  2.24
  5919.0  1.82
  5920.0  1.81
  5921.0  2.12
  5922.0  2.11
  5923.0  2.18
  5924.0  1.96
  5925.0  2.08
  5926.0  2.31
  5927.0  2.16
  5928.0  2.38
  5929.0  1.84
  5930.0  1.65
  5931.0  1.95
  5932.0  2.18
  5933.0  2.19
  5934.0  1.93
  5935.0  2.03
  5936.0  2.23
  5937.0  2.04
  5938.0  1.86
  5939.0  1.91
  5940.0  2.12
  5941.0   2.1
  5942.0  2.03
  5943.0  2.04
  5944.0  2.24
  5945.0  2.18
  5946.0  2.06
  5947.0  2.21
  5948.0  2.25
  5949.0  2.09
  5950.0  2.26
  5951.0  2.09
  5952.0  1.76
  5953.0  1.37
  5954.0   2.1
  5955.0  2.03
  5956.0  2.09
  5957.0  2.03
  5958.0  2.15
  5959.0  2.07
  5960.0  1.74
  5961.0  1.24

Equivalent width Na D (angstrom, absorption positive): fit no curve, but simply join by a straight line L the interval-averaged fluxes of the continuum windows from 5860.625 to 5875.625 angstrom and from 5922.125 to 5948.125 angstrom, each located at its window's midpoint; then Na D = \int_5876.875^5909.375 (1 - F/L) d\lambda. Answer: 3.7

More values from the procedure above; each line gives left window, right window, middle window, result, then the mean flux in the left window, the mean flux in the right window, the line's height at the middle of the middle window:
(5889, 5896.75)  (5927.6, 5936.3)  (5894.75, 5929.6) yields -3.2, 1.73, 2.03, 1.88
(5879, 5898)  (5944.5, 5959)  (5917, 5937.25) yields -1.0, 1.84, 2.05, 1.97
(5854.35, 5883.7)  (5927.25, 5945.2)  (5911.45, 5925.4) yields -0.1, 2.13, 2.05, 2.07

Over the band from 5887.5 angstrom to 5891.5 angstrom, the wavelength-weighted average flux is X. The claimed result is 1.69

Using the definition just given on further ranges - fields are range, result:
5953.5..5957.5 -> 2.06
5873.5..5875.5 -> 2.12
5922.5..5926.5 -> 2.13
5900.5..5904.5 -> 1.96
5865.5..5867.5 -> 2.05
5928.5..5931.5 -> 1.81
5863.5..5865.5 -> 2.55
